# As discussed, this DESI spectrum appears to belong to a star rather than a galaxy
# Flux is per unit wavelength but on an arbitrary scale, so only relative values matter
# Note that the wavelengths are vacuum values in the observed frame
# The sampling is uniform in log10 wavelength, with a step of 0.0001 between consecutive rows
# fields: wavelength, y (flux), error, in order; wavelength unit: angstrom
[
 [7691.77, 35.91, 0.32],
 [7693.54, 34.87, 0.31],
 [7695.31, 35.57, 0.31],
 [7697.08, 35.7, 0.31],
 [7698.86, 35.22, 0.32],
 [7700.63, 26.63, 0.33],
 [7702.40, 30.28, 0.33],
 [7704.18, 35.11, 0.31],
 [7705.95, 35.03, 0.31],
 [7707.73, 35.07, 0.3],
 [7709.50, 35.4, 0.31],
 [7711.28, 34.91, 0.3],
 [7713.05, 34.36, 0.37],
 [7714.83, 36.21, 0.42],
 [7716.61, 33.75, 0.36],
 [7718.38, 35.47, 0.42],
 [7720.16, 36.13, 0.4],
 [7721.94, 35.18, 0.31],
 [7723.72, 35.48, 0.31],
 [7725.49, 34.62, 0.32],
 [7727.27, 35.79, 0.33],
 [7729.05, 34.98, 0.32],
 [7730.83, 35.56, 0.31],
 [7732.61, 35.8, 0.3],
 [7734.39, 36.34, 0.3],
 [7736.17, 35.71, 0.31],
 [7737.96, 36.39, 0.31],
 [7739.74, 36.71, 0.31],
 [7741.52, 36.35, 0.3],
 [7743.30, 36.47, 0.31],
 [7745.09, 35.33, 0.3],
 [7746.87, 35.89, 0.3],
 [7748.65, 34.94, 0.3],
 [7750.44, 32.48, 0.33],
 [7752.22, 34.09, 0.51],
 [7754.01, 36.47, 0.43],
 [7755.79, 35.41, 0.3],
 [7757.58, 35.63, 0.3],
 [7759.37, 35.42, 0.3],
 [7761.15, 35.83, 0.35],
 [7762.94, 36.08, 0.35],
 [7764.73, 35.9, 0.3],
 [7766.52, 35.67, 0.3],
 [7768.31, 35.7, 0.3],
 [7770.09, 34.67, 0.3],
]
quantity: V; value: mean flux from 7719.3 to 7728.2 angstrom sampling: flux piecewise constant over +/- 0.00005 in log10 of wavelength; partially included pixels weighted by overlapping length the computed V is 35.4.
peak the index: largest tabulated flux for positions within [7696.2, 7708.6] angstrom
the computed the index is 35.7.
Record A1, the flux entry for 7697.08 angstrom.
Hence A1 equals 35.7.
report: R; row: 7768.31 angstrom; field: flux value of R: 35.7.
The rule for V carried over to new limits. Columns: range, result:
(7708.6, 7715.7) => 35.2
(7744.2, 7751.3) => 34.7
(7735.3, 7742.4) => 36.3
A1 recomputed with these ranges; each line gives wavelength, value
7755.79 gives 35.41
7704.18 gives 35.11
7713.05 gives 34.36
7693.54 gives 34.87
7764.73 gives 35.9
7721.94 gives 35.18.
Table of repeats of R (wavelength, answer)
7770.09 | 34.67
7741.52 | 36.35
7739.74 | 36.71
